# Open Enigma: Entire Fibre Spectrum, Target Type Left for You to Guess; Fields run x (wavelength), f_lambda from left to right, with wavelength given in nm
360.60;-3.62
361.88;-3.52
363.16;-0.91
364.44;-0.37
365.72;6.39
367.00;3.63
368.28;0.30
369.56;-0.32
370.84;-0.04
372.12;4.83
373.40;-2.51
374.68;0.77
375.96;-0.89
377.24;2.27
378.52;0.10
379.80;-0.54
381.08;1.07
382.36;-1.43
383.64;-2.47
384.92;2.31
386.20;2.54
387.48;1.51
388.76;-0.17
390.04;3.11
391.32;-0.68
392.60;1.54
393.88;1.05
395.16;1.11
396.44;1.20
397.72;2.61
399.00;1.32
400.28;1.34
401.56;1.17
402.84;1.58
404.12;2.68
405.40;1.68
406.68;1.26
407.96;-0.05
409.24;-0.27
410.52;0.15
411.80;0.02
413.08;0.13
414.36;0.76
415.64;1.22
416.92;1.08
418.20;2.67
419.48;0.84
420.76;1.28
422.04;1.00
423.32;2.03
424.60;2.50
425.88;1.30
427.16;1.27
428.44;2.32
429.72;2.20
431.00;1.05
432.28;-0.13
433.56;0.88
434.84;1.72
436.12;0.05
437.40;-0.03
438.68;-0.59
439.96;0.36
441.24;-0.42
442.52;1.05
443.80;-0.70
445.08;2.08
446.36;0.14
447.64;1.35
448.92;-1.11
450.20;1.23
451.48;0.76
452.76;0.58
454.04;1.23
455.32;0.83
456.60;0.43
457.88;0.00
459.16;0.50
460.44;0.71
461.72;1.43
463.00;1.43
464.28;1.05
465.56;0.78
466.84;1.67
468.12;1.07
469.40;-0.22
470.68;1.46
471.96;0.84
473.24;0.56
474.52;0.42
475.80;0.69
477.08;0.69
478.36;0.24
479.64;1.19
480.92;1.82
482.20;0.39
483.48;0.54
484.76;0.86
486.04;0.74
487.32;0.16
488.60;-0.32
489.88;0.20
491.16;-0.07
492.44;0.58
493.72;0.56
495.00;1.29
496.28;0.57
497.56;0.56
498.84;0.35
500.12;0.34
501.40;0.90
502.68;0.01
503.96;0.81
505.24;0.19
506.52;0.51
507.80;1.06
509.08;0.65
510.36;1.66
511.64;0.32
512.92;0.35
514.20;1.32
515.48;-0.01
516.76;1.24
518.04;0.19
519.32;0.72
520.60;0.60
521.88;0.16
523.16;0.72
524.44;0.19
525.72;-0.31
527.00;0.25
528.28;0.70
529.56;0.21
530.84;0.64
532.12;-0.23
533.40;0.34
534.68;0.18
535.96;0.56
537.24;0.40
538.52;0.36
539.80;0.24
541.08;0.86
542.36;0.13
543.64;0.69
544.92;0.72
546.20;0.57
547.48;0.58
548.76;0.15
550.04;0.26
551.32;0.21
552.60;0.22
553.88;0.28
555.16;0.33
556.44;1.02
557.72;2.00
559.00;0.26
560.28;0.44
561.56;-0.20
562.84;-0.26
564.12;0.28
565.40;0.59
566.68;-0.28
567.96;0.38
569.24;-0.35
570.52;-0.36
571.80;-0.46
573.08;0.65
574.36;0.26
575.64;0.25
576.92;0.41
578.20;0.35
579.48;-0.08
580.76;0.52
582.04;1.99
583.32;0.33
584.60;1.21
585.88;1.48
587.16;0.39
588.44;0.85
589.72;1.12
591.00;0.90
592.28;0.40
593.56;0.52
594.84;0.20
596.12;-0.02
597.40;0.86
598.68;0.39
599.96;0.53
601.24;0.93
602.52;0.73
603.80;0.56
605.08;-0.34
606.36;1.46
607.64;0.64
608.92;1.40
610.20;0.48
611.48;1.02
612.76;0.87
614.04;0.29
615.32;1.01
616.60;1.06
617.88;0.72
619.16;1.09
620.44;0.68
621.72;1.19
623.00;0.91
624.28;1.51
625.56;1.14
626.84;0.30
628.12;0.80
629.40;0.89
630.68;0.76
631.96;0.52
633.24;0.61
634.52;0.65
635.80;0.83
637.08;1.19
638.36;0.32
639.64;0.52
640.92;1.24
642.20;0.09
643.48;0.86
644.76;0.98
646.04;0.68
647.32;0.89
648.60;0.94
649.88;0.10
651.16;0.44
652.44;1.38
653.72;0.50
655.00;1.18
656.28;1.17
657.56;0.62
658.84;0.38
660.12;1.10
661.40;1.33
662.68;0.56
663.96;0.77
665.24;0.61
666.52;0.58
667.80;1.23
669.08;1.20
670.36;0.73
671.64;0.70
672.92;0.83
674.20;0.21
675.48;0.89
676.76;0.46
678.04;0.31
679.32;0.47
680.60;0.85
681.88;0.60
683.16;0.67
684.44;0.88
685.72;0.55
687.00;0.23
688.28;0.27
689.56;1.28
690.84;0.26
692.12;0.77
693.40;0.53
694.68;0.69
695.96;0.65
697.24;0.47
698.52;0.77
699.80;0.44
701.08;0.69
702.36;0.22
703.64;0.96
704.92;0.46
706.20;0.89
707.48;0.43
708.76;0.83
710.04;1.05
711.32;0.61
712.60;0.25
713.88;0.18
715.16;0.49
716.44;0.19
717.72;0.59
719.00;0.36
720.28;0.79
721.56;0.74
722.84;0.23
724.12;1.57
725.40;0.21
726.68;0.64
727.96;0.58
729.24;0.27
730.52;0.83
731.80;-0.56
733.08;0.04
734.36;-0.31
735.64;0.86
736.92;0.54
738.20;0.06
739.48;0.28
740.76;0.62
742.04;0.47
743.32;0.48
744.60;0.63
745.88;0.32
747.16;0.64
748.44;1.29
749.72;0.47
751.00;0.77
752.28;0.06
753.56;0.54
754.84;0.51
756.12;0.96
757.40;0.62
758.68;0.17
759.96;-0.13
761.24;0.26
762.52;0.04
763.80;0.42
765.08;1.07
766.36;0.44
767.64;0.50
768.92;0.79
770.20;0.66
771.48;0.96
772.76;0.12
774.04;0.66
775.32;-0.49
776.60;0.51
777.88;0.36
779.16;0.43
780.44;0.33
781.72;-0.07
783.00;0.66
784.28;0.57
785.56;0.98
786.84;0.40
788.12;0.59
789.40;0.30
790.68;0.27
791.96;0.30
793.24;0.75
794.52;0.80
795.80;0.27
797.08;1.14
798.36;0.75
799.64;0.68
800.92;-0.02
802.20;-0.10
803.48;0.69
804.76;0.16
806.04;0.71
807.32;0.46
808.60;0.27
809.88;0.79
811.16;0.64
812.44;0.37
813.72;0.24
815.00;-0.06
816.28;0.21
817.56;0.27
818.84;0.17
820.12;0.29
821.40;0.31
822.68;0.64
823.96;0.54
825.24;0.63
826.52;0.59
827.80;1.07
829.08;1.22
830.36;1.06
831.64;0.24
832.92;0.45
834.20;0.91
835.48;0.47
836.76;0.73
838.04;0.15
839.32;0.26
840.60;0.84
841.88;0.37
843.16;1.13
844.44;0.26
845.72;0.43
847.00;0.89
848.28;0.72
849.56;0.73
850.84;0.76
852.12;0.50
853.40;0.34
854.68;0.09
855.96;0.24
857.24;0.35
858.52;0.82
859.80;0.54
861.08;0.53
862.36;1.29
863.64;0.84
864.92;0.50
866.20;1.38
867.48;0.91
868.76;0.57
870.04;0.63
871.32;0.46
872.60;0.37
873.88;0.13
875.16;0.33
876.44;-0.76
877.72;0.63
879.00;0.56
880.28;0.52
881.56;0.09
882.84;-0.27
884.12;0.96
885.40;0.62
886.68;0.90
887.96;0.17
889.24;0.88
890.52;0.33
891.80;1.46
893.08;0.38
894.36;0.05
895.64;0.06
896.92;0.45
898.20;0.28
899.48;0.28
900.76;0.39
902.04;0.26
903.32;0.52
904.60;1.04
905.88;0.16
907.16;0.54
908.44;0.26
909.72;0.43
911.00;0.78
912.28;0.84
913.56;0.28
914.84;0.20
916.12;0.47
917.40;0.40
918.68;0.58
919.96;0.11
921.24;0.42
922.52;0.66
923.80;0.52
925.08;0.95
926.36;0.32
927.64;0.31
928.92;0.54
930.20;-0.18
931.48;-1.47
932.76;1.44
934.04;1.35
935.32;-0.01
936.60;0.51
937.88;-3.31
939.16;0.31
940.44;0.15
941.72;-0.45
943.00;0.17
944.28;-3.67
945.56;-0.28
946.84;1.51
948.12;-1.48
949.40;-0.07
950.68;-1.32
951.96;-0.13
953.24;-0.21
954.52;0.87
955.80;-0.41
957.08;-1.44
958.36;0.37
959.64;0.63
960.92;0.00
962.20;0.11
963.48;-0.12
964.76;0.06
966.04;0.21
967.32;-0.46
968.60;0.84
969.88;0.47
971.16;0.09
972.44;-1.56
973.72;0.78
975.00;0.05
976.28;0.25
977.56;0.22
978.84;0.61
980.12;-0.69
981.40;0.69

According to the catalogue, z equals 0.577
